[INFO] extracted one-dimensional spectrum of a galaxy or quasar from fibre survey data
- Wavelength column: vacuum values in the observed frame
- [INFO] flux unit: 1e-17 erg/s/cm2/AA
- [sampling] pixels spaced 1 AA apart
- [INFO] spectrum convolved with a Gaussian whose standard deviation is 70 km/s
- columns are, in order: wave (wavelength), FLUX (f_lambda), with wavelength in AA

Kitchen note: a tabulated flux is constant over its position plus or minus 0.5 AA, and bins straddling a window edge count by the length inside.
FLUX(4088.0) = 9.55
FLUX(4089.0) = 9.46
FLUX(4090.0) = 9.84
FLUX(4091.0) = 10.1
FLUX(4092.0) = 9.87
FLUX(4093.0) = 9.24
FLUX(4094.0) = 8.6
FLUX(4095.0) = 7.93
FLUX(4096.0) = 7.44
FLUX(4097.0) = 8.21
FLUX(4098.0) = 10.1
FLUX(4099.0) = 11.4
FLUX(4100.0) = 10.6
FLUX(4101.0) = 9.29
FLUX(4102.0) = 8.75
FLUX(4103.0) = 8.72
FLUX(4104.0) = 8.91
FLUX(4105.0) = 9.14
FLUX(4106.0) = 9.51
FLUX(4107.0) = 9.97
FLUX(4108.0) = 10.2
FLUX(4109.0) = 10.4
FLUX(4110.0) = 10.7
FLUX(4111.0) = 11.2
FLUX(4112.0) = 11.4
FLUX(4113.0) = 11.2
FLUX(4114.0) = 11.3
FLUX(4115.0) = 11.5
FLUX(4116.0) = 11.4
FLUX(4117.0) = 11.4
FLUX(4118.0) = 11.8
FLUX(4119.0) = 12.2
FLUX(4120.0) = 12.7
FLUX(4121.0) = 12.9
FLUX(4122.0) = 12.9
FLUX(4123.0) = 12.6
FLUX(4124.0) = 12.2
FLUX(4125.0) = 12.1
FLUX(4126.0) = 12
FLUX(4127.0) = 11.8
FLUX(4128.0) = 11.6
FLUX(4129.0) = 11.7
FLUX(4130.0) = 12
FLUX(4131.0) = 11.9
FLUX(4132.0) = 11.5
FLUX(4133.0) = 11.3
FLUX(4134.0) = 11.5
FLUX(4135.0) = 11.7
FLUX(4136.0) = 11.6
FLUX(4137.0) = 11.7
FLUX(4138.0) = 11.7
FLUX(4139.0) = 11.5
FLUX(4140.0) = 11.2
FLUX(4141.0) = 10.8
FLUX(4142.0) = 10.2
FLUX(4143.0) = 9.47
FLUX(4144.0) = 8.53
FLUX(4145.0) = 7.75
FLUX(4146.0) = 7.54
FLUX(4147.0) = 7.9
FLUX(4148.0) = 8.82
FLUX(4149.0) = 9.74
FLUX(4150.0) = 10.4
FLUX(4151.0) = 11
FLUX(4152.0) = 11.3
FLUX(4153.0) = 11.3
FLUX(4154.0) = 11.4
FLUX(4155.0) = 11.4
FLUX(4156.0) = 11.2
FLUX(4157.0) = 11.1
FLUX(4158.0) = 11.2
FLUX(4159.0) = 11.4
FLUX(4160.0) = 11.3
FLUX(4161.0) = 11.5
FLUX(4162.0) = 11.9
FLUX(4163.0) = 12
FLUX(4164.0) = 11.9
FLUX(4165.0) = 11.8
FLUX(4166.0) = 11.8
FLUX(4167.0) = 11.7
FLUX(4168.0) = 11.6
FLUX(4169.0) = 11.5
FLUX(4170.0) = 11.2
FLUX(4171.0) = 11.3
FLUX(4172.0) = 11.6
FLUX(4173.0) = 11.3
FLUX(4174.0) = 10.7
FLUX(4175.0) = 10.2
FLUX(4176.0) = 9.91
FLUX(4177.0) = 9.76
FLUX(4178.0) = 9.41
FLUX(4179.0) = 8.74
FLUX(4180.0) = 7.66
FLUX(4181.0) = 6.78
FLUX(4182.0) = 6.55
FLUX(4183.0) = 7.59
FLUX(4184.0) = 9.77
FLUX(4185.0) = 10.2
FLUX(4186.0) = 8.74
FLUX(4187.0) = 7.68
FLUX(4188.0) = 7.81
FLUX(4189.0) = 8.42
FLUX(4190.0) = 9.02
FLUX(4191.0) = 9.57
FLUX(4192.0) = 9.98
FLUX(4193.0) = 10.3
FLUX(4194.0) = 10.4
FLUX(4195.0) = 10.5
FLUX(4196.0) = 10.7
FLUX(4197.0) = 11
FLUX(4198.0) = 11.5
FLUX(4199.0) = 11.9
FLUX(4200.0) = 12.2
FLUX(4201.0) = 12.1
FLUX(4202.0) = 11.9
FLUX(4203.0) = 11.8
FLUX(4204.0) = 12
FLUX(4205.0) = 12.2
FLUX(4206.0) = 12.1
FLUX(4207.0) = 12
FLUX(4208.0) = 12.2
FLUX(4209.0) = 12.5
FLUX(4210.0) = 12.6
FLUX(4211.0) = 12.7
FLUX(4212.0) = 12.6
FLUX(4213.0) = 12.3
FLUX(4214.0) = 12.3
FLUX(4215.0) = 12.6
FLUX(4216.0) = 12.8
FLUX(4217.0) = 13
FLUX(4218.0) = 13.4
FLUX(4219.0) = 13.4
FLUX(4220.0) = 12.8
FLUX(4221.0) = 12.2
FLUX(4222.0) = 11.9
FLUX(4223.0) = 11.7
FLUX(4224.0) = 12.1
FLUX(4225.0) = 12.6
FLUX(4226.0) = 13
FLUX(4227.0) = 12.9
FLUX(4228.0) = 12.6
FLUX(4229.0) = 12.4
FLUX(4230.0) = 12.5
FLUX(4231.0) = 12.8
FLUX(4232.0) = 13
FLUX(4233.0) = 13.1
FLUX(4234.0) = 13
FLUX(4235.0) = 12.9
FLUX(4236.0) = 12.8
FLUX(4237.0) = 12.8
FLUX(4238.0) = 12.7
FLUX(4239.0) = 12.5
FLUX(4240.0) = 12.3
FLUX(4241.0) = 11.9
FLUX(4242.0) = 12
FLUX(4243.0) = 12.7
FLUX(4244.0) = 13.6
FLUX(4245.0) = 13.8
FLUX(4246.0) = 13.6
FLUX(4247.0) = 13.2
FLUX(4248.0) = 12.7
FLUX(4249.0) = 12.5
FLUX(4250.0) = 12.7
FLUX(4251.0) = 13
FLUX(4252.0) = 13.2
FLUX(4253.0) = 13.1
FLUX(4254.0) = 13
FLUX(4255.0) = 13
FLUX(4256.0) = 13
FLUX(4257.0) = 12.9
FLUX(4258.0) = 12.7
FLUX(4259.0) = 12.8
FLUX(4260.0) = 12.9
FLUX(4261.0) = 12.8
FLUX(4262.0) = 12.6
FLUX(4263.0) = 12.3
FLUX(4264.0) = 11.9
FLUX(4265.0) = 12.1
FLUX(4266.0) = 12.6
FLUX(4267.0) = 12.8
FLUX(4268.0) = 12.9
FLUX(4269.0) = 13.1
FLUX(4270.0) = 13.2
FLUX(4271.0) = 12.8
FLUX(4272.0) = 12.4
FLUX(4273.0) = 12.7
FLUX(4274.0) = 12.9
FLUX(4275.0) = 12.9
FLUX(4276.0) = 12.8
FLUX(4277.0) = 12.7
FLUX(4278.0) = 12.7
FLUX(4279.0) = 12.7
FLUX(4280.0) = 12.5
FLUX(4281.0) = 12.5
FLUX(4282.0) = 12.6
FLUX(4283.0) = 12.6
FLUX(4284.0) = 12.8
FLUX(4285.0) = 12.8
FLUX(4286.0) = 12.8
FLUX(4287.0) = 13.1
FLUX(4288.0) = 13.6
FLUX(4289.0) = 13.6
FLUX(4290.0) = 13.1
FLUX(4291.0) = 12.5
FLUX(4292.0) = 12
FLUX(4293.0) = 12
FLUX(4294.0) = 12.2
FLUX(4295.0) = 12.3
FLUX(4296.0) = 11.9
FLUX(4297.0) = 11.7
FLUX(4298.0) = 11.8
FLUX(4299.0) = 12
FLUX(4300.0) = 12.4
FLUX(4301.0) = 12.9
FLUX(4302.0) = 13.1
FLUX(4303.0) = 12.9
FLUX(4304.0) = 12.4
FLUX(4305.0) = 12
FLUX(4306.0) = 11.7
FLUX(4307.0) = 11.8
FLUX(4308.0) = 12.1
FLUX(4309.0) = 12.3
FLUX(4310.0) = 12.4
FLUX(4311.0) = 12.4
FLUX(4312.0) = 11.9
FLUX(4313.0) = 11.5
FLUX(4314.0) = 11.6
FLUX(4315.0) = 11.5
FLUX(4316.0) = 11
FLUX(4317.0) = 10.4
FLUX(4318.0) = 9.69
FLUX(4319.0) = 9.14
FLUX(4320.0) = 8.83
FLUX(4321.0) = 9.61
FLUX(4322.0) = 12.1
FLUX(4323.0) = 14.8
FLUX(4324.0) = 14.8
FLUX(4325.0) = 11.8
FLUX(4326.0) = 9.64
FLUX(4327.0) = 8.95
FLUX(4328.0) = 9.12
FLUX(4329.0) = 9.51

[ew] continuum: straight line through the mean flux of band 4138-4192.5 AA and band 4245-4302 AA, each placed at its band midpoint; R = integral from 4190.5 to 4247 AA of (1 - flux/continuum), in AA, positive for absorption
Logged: -4.27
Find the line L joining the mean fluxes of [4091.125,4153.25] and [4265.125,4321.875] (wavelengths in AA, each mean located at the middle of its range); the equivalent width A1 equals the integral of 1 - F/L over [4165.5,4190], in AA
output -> 3.2 AA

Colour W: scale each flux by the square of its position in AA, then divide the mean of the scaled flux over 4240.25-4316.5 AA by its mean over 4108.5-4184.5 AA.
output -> 1.2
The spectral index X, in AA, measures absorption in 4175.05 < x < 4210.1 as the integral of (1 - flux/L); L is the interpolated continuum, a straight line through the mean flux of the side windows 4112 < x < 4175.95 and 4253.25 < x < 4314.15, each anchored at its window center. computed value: 4.5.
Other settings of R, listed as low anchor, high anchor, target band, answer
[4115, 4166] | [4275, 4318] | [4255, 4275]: -1.1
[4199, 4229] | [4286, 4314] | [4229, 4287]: -1.8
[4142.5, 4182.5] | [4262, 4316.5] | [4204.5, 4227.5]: -2.6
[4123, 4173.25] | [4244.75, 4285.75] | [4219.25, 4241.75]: -0.5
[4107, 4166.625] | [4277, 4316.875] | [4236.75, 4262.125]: -1.8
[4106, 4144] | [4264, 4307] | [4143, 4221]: 7.0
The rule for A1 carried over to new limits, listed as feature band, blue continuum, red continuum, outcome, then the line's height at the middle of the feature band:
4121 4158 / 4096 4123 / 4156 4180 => -0.5 AA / 10.8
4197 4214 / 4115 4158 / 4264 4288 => -0.3 AA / 11.9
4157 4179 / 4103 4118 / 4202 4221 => 1.0 AA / 11.7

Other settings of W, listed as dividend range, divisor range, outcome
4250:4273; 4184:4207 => 1.25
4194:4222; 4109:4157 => 1.13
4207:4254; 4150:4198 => 1.26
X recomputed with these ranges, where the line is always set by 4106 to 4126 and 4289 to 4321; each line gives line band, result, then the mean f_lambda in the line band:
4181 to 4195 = 3.3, 8.9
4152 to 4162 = 0.2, 11.3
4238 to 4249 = -1.0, 12.8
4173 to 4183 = 2.3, 8.92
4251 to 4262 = -1.1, 12.9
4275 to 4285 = -0.8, 12.7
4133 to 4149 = 2.0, 10.2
